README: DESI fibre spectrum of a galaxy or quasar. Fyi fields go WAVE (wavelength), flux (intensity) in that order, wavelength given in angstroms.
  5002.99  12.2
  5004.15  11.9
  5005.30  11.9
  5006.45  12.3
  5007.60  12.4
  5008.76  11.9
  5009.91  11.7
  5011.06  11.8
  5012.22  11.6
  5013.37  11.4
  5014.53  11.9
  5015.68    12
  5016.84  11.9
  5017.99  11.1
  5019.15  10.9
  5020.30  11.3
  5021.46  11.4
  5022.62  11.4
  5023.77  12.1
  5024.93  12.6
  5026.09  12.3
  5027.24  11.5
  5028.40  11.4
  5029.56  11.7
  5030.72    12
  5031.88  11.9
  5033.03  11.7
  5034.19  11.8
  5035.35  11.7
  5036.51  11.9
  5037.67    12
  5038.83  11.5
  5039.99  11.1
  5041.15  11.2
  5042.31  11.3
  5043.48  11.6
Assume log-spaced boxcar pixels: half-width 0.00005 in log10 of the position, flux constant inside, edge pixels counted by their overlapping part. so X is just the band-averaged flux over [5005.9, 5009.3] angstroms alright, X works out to 12.2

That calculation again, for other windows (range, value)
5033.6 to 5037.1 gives 11.8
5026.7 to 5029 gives 11.4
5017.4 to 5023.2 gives 11.2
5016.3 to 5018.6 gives 11.5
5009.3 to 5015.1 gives 11.7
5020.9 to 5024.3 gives 11.6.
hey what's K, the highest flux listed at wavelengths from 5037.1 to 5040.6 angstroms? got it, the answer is 12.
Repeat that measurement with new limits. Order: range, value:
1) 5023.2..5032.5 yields 12.6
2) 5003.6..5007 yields 12.3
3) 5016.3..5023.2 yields 11.9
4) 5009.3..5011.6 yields 11.8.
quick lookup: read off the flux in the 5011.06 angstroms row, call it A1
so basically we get 11.8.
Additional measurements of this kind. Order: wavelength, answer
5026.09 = 12.3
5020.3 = 11.3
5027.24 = 11.5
